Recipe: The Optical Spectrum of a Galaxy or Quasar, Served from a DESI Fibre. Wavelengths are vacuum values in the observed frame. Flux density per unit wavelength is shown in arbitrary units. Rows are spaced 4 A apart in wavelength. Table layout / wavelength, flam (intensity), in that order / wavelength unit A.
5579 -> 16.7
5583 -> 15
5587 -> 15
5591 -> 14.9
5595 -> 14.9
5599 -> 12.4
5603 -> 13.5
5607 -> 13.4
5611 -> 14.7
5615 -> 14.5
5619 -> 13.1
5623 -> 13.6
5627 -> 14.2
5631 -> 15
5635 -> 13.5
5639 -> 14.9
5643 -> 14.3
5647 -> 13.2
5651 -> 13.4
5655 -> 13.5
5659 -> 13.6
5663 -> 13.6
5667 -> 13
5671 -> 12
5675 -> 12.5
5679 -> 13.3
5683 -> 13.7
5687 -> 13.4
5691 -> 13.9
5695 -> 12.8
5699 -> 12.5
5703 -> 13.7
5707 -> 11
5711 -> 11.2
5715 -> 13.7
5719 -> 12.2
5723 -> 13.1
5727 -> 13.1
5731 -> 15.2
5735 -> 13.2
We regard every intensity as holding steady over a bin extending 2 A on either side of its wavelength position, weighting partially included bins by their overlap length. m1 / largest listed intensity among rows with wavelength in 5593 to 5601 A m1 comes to 14.9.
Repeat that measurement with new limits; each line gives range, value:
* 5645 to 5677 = 13.6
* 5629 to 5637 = 15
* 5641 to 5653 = 14.3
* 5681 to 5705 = 13.9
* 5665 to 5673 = 13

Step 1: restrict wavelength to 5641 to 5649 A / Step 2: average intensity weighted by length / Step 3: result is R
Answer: 13.8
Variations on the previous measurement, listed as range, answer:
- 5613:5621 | 13.8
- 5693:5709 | 12.5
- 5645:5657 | 13.4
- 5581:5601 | 14.4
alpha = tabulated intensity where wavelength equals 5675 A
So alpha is 12.5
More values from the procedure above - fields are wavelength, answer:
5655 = 13.5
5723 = 13.1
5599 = 12.4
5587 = 15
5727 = 13.1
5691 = 13.9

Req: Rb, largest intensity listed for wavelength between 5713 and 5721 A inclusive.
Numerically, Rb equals 13.7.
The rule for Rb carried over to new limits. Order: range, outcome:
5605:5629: 14.7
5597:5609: 13.5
